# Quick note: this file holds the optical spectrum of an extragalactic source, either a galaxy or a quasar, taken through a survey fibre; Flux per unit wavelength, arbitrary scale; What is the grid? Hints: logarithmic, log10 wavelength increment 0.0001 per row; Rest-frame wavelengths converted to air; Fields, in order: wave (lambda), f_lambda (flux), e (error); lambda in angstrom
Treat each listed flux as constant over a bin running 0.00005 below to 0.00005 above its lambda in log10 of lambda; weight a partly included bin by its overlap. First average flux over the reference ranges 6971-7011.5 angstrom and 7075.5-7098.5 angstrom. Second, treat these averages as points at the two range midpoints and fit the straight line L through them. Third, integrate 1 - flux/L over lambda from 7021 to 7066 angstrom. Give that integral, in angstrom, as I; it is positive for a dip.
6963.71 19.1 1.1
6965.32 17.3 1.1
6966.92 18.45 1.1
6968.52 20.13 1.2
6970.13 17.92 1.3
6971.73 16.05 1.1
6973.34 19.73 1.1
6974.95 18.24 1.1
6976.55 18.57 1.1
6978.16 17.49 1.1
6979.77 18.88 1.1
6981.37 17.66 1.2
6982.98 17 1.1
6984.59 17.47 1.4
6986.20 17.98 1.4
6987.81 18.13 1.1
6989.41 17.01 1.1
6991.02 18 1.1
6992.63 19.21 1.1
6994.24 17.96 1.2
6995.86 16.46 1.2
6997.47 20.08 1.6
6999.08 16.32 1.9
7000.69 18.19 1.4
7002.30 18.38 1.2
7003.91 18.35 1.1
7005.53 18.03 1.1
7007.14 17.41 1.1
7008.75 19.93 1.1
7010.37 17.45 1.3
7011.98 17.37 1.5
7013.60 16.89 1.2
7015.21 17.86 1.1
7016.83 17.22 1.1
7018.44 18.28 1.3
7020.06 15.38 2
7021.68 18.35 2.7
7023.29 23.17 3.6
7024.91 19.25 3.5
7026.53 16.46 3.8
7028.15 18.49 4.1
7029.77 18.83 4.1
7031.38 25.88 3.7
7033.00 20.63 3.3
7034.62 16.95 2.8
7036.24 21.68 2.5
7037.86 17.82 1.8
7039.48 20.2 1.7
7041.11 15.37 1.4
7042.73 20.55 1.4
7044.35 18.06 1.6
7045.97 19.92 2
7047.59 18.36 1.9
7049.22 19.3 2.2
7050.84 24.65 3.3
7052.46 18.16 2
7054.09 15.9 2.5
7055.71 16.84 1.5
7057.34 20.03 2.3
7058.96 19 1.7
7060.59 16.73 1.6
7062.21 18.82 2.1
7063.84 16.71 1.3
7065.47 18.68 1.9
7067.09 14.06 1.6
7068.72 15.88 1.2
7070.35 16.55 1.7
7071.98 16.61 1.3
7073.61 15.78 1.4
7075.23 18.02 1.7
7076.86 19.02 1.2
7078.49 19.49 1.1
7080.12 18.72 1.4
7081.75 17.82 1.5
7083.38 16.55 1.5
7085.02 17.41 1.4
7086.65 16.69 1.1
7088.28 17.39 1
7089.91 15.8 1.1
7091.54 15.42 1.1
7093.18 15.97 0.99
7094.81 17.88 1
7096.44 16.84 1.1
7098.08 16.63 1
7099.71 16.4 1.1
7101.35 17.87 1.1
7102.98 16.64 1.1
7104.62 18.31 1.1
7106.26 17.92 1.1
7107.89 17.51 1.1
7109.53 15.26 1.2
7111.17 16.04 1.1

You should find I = -3.8 angstrom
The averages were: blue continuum 18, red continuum 17.3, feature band 19.1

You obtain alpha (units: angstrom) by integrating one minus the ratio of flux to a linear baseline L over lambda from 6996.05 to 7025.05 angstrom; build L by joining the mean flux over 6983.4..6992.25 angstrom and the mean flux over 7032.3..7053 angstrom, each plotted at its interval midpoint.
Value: 0.4 angstrom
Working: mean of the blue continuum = 17.8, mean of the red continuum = 19.4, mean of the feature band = 18.2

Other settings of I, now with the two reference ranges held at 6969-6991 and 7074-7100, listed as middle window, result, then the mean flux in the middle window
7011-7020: 0.17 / 17.3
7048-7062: -1.10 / 18.8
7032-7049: -1.47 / 19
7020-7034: -1.74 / 19.8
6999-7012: -0.23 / 18.1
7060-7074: 0.56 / 16.7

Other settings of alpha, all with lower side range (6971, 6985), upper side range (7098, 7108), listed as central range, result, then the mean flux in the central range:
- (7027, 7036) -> -1.2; 20.1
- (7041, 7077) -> -0.9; 18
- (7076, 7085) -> -0.4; 18.2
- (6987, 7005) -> -0.2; 18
